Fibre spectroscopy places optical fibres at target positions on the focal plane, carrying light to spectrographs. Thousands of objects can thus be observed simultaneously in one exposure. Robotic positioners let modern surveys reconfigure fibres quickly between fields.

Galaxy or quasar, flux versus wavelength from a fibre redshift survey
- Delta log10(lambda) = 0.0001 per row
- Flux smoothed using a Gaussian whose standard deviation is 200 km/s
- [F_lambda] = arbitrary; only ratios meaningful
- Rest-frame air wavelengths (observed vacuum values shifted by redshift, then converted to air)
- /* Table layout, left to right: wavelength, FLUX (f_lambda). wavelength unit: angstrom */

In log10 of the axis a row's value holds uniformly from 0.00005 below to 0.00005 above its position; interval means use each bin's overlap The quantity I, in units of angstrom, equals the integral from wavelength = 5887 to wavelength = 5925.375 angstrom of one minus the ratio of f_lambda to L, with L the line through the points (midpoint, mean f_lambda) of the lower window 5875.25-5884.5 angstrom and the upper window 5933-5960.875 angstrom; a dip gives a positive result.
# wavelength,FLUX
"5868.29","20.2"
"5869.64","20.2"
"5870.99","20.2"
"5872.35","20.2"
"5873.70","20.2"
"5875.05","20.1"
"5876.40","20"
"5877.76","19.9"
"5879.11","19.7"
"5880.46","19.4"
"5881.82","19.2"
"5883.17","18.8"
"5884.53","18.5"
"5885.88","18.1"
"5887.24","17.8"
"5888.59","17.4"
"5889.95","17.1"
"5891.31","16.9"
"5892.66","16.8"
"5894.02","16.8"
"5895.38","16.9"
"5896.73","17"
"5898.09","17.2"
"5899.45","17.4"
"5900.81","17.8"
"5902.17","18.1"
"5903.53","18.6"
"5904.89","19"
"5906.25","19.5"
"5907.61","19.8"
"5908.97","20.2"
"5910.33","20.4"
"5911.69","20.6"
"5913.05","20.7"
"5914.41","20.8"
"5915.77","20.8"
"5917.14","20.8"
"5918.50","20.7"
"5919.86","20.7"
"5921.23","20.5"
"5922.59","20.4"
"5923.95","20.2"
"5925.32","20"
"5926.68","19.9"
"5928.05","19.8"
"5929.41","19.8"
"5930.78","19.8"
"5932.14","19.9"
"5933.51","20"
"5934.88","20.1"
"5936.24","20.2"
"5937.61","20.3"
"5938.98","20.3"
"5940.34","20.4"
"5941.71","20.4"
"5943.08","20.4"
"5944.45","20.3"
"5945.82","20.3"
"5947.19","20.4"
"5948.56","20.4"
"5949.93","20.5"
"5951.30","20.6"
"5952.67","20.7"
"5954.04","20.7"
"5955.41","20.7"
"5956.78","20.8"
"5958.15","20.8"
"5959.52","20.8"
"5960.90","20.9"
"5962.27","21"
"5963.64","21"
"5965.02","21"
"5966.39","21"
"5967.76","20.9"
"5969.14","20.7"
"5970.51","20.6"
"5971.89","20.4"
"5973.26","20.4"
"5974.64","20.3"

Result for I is 1.67 angstrom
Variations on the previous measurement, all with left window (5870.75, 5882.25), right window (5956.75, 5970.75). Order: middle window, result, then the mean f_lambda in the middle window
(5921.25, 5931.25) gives 0.21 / 20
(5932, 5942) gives 0.18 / 20.2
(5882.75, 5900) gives 2.26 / 17.4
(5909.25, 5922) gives -0.21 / 20.7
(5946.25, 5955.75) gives 0.08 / 20.6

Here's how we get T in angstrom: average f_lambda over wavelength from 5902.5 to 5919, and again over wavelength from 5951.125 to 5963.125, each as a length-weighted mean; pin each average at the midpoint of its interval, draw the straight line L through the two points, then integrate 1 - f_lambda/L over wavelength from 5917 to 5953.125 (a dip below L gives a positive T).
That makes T 0.3 angstrom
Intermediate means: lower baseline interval 20.1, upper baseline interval 20.8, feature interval 20.3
